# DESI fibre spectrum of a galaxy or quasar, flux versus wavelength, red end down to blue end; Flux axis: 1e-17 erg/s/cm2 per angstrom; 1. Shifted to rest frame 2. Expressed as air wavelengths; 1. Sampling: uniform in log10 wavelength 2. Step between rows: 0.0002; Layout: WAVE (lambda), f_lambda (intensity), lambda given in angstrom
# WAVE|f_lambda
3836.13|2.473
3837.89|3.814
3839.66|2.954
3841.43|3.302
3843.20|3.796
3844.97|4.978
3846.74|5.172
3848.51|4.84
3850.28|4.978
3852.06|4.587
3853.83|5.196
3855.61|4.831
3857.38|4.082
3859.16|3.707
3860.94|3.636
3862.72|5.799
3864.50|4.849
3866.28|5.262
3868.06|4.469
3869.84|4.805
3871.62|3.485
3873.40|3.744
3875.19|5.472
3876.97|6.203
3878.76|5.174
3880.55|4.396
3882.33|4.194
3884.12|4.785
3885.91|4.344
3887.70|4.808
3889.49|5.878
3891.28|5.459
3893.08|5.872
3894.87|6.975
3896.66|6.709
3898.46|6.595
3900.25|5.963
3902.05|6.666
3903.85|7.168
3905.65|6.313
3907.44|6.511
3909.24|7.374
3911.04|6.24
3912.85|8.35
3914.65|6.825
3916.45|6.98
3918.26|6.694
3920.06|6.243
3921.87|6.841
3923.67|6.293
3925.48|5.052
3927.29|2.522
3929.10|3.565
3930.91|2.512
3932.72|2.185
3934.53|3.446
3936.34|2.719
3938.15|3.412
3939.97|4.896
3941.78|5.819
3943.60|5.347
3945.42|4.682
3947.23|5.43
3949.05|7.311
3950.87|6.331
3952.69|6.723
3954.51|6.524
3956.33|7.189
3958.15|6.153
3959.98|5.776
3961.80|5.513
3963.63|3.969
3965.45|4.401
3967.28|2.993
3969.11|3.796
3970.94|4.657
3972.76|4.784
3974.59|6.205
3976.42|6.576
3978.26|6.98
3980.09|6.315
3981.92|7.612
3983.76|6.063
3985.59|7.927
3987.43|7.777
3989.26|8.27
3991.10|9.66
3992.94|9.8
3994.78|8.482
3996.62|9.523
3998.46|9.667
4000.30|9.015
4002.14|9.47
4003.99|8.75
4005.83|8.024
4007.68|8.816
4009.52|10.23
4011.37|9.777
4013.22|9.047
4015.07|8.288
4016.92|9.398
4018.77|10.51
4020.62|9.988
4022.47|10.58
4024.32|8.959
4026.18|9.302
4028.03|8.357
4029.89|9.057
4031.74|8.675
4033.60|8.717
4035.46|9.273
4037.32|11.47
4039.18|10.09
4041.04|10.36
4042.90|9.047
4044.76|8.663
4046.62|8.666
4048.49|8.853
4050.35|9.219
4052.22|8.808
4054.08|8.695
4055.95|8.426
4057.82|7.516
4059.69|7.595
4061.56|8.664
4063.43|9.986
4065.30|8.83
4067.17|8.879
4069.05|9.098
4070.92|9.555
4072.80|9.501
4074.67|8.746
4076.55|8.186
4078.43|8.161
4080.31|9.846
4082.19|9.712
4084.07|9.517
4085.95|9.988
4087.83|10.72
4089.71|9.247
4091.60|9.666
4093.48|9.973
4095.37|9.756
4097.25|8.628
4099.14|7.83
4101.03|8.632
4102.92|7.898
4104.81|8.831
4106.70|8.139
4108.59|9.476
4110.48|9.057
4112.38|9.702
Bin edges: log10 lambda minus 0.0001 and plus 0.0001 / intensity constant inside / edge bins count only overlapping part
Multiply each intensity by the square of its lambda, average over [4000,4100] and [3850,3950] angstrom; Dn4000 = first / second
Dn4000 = 1.9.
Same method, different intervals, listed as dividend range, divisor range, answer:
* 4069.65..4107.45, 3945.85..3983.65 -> 1.69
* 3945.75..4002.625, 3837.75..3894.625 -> 1.53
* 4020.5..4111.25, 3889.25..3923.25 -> 1.49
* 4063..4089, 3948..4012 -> 1.36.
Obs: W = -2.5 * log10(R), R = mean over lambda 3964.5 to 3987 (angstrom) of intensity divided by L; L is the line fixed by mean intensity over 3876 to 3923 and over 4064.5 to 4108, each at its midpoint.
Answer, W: 0.273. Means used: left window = 6.14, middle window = 5.74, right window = 9.1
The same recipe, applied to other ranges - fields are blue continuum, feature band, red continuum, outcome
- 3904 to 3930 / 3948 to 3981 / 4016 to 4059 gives 0.28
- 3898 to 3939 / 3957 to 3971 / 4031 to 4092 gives 0.37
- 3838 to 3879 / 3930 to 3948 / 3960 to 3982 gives 0.25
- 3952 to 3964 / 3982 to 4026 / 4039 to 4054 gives -0.18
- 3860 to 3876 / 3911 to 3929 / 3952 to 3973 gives -0.23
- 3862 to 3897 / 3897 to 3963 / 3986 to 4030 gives 0.17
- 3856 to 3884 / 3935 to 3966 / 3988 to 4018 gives 0.34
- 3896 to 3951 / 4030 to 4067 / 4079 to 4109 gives -0.10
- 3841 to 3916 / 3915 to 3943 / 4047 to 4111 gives 0.32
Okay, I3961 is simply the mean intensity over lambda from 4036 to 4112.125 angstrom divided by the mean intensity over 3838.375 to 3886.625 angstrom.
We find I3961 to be 2.00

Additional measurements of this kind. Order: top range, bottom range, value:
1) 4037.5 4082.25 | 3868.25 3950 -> 1.67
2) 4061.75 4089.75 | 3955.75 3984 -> 1.69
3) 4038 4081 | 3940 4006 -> 1.33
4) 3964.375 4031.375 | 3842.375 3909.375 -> 1.54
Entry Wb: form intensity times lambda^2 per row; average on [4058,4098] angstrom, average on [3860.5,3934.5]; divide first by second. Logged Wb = 1.86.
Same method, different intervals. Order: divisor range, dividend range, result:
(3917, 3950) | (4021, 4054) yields 2.06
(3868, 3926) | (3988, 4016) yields 1.63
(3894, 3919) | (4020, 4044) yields 1.49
